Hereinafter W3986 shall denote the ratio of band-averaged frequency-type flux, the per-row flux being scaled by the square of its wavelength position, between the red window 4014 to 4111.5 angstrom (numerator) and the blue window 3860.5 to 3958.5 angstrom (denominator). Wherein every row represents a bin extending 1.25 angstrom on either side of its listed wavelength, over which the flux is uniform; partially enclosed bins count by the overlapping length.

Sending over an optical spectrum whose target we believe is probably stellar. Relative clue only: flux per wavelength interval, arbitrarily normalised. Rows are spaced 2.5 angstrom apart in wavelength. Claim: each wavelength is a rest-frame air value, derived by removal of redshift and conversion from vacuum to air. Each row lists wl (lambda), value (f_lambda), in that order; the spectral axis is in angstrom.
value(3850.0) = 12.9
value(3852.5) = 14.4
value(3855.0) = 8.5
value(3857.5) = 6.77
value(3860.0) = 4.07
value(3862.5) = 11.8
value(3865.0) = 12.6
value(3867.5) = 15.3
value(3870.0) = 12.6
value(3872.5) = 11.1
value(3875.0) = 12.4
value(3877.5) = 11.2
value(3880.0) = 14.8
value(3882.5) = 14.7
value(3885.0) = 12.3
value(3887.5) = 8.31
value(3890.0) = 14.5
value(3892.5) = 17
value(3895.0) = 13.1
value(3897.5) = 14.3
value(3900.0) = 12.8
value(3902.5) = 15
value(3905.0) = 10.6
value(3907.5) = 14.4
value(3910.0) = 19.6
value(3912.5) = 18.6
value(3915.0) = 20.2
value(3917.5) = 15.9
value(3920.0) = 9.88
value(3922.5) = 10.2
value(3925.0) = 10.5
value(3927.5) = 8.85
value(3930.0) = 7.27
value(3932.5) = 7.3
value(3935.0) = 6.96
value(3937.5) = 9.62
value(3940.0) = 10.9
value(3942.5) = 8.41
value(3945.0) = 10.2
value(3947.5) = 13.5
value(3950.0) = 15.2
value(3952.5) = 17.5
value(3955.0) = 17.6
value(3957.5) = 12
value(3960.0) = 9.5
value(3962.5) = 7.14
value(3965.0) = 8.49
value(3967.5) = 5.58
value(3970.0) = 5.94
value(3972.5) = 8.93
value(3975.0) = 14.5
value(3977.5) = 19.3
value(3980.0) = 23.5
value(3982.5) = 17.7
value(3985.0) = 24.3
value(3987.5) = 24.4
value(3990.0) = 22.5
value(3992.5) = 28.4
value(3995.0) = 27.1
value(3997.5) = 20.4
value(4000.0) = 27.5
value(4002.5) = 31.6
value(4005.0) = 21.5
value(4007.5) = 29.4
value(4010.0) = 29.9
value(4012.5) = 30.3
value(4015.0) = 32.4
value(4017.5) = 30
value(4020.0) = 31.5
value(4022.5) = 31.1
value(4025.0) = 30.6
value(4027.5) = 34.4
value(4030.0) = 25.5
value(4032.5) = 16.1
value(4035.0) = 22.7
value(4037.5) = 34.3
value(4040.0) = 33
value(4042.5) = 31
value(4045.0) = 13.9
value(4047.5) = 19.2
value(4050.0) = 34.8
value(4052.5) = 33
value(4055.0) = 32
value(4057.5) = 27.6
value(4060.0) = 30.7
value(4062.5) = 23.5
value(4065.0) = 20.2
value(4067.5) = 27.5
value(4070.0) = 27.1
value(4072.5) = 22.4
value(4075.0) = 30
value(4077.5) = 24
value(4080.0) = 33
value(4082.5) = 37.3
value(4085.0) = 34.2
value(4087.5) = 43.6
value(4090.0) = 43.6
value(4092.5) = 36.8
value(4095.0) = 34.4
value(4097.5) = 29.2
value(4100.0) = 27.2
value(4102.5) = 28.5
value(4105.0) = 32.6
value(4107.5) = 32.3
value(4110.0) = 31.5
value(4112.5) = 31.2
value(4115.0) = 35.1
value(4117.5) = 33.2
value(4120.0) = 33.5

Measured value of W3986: 2.53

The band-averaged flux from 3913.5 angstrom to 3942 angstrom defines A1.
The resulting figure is 10.7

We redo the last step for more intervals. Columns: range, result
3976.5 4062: 27.1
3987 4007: 25.6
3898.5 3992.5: 13.6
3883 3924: 14.2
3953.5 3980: 11.6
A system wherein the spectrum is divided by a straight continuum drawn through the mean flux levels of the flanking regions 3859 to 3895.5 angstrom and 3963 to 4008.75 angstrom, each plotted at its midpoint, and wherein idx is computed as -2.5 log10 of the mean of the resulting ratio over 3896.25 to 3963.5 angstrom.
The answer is 0.26 mag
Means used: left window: 12.4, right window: 19.8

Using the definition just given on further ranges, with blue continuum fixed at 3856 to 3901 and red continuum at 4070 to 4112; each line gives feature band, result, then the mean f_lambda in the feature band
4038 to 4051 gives 0.05 mag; 26.7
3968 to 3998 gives 0.15 mag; 19.4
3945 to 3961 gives 0.35 mag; 14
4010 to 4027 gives -0.22 mag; 31.1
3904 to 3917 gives -0.10 mag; 16.8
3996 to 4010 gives -0.10 mag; 26.4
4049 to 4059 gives -0.11 mag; 31.7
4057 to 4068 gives 0.16 mag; 25.7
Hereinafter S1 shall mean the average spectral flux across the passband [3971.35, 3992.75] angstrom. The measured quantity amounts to 20.1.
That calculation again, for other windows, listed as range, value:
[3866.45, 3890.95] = 12.7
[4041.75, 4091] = 29.3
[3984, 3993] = 24.6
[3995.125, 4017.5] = 28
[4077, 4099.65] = 35.2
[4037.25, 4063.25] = 28.3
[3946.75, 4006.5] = 17.8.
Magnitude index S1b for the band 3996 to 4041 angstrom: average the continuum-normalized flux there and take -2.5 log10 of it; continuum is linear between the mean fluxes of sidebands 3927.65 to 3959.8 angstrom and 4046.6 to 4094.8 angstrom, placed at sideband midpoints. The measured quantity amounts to -0.250 mag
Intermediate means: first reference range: 11.2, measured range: 28.4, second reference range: 30.7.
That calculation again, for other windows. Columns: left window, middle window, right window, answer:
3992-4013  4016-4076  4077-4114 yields 0.09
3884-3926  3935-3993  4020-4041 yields 0.43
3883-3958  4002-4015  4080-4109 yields -0.21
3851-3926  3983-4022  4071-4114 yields -0.14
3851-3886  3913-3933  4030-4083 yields 0.34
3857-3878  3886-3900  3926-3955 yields -0.22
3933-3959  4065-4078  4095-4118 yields 0.06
